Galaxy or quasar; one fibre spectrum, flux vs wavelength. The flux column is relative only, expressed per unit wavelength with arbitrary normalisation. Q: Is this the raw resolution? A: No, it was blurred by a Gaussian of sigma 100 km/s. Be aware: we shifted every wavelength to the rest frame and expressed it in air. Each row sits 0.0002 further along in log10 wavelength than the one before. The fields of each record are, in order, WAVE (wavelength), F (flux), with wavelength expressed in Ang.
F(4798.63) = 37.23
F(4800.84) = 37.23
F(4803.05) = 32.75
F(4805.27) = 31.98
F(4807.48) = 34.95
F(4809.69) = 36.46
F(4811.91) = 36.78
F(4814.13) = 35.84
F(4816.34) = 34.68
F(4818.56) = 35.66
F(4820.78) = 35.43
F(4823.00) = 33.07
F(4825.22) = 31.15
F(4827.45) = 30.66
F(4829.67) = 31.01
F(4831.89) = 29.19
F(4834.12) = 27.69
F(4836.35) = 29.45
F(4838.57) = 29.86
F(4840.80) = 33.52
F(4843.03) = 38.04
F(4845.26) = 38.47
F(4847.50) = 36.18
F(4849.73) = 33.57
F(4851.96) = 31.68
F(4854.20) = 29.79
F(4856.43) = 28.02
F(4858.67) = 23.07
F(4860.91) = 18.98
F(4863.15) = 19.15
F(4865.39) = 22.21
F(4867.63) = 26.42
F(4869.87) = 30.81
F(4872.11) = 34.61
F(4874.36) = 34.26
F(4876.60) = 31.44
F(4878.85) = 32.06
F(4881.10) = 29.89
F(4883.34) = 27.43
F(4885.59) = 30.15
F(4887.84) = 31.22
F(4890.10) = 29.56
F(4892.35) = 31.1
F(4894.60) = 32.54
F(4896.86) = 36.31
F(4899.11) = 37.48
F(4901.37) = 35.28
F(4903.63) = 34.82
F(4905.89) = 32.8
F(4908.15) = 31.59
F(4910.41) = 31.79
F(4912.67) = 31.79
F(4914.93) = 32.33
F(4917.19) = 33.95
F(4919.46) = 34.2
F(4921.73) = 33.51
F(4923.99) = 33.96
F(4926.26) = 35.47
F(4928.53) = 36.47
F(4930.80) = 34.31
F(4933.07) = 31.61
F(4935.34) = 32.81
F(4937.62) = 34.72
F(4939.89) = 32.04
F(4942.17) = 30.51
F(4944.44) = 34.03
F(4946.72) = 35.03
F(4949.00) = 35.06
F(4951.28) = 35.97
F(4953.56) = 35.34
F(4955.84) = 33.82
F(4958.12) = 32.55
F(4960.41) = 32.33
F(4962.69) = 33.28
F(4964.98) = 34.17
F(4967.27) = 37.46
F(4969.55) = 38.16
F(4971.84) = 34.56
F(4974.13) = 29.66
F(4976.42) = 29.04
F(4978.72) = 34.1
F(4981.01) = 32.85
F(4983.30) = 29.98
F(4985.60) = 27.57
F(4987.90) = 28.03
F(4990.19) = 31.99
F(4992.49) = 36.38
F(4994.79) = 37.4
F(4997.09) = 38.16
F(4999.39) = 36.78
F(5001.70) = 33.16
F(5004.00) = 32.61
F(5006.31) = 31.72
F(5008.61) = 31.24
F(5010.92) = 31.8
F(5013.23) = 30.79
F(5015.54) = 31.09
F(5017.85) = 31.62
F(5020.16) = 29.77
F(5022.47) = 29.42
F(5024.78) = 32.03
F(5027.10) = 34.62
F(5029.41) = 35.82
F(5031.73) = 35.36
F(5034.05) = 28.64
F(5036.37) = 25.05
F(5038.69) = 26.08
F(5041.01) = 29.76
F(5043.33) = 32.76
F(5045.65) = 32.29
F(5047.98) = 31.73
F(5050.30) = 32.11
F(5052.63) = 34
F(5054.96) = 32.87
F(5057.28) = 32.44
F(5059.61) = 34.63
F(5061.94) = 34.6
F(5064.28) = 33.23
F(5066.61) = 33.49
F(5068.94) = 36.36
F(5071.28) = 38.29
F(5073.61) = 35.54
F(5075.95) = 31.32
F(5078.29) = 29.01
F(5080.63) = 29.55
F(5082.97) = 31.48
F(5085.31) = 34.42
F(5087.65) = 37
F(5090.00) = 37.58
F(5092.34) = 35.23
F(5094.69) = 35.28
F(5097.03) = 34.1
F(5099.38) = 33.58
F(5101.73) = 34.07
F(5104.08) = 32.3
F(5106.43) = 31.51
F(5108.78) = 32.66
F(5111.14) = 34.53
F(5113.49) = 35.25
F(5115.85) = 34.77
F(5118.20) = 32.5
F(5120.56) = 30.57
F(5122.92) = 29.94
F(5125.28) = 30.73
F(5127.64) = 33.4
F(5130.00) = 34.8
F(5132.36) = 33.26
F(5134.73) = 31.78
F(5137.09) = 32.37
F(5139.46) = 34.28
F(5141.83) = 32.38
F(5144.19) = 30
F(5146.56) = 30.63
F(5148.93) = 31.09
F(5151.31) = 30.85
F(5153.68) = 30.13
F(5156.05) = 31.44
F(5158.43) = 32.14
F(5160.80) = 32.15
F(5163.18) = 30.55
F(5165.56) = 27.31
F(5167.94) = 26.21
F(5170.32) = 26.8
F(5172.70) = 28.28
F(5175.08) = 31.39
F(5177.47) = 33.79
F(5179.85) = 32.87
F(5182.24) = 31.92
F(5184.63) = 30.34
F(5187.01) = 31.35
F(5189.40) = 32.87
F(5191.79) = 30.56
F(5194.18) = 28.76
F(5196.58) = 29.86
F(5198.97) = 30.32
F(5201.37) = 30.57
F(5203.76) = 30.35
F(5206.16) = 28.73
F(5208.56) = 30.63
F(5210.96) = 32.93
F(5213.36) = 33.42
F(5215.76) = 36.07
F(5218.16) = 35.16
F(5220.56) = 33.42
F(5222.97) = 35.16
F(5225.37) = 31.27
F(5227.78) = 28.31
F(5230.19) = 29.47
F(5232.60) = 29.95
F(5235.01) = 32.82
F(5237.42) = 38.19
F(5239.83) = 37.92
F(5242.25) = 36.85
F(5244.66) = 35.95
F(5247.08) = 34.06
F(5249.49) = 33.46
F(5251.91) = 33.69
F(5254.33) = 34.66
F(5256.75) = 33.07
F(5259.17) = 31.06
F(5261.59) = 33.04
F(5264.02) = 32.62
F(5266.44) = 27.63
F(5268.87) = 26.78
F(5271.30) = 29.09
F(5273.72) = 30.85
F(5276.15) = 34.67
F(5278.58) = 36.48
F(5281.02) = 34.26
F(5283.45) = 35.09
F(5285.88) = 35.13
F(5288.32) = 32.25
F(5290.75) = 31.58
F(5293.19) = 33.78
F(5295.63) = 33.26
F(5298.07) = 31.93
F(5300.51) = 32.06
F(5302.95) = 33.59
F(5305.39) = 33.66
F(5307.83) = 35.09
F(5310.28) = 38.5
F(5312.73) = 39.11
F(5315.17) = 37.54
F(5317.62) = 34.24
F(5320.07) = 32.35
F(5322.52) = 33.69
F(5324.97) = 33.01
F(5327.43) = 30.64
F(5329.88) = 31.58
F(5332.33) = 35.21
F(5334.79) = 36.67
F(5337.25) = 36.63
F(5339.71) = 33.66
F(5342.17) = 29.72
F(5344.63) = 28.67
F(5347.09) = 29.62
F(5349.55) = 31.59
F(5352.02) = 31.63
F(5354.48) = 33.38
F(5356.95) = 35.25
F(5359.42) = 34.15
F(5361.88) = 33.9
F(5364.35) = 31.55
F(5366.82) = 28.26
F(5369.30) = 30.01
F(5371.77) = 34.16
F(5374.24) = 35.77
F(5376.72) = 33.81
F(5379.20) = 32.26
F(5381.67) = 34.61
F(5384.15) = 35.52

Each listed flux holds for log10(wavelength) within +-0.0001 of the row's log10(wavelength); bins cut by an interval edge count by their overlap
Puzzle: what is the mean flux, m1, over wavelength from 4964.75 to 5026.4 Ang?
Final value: 32.6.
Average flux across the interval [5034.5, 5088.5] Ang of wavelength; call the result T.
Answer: 32.5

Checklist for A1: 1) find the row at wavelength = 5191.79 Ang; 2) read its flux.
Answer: 30.56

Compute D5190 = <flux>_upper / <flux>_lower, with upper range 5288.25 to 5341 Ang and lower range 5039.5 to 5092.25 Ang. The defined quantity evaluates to 1.02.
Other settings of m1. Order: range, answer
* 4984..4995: 31.7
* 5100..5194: 31.6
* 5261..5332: 33.3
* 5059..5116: 34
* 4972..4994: 31.3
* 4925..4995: 33.4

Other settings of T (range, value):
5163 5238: 31.2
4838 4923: 31.3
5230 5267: 33.6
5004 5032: 32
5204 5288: 33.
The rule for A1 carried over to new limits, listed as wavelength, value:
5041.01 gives 29.76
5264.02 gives 32.62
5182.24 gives 31.92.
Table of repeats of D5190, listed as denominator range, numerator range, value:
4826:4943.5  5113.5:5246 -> 1.01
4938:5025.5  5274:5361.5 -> 1.02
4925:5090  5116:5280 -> 0.97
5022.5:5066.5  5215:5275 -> 1.02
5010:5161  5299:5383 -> 1.03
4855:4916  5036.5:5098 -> 1.09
